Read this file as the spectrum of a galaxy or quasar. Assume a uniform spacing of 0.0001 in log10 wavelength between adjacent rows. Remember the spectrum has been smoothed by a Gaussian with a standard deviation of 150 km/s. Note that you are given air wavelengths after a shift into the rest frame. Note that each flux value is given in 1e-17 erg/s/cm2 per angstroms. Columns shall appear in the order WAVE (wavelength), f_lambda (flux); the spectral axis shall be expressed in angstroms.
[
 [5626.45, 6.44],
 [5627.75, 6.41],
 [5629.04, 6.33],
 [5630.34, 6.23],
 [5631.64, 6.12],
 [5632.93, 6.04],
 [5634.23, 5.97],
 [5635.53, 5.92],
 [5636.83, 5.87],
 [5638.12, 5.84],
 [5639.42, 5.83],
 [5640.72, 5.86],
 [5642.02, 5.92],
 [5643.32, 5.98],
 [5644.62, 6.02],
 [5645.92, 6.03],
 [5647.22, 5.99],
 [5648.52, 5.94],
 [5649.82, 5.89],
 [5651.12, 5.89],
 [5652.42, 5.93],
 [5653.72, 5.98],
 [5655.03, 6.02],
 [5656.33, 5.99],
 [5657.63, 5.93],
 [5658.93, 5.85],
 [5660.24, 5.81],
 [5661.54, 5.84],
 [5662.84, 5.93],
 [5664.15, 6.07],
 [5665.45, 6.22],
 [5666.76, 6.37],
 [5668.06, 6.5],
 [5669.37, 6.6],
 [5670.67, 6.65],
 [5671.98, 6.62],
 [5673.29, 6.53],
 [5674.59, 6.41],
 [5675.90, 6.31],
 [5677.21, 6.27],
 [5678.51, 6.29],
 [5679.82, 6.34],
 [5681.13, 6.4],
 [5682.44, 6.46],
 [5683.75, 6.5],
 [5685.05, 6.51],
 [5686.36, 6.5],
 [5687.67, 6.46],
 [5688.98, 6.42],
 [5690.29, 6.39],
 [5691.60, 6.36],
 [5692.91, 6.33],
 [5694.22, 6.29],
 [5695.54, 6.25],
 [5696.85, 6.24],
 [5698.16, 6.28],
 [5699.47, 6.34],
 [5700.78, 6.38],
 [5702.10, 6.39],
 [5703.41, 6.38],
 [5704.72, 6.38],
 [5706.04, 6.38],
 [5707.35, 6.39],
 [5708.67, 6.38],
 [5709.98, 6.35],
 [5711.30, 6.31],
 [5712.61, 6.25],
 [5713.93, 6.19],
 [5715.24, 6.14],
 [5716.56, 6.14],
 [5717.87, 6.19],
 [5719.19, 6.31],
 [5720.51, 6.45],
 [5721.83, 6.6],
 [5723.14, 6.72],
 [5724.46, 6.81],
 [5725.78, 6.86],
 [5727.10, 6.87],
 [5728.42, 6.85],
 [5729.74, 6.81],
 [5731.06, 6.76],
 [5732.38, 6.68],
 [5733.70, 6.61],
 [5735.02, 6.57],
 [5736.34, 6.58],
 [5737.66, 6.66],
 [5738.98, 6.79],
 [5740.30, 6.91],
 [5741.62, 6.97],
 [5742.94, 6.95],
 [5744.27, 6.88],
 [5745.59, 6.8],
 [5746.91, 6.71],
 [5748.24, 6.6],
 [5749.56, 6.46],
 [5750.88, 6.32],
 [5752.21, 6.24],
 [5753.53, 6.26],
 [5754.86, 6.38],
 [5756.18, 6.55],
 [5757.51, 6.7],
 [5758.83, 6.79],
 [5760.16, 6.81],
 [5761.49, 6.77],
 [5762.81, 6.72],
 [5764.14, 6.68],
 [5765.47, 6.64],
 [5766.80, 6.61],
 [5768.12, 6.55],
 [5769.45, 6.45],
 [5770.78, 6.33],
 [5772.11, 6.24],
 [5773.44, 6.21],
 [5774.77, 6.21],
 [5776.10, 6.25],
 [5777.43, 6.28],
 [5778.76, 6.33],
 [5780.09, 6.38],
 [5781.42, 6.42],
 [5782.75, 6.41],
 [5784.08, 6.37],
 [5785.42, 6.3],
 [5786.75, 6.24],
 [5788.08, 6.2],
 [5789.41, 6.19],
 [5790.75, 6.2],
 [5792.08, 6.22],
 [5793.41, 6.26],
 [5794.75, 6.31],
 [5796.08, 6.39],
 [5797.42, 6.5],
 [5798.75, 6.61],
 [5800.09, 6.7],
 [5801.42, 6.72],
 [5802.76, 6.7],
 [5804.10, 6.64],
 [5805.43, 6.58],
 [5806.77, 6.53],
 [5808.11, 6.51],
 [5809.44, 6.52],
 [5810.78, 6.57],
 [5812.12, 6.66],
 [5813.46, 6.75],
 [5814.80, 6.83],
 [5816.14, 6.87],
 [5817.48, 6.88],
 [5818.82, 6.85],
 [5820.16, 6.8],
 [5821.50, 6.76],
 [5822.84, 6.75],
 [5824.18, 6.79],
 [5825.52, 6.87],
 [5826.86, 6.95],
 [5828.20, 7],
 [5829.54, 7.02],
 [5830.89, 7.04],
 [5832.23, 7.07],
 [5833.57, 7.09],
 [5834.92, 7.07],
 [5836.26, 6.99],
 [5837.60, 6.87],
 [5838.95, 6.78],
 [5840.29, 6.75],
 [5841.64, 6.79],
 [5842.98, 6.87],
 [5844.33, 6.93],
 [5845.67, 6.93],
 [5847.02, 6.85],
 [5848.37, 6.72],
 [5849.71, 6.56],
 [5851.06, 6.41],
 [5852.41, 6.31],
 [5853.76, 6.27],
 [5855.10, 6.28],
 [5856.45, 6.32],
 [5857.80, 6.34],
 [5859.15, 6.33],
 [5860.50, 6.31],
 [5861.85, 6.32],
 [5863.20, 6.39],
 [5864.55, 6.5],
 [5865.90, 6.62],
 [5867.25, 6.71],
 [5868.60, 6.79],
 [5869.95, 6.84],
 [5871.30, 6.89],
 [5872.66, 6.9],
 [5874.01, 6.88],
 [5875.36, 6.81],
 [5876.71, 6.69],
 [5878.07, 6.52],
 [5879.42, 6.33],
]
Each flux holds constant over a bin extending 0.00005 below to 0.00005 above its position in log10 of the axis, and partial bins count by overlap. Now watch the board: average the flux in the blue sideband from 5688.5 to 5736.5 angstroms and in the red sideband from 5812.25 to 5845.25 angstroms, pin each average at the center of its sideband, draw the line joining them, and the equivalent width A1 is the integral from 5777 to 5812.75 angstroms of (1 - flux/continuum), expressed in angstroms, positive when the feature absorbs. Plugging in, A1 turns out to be 1.7 angstroms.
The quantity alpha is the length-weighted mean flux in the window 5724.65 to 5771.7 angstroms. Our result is 6.66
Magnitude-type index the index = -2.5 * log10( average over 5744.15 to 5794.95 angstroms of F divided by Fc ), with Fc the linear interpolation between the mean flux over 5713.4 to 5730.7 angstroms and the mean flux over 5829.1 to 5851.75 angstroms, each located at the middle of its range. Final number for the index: 0.04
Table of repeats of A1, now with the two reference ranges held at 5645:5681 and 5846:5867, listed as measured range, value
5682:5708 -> -0.7 angstroms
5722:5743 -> -1.7 angstroms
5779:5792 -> 0.1 angstroms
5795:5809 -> -0.5 angstroms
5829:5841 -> -1.0 angstroms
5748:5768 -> -0.8 angstroms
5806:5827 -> -1.1 angstroms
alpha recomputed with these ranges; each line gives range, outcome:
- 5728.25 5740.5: 6.71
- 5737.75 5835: 6.6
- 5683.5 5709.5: 6.38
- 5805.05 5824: 6.71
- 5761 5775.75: 6.48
